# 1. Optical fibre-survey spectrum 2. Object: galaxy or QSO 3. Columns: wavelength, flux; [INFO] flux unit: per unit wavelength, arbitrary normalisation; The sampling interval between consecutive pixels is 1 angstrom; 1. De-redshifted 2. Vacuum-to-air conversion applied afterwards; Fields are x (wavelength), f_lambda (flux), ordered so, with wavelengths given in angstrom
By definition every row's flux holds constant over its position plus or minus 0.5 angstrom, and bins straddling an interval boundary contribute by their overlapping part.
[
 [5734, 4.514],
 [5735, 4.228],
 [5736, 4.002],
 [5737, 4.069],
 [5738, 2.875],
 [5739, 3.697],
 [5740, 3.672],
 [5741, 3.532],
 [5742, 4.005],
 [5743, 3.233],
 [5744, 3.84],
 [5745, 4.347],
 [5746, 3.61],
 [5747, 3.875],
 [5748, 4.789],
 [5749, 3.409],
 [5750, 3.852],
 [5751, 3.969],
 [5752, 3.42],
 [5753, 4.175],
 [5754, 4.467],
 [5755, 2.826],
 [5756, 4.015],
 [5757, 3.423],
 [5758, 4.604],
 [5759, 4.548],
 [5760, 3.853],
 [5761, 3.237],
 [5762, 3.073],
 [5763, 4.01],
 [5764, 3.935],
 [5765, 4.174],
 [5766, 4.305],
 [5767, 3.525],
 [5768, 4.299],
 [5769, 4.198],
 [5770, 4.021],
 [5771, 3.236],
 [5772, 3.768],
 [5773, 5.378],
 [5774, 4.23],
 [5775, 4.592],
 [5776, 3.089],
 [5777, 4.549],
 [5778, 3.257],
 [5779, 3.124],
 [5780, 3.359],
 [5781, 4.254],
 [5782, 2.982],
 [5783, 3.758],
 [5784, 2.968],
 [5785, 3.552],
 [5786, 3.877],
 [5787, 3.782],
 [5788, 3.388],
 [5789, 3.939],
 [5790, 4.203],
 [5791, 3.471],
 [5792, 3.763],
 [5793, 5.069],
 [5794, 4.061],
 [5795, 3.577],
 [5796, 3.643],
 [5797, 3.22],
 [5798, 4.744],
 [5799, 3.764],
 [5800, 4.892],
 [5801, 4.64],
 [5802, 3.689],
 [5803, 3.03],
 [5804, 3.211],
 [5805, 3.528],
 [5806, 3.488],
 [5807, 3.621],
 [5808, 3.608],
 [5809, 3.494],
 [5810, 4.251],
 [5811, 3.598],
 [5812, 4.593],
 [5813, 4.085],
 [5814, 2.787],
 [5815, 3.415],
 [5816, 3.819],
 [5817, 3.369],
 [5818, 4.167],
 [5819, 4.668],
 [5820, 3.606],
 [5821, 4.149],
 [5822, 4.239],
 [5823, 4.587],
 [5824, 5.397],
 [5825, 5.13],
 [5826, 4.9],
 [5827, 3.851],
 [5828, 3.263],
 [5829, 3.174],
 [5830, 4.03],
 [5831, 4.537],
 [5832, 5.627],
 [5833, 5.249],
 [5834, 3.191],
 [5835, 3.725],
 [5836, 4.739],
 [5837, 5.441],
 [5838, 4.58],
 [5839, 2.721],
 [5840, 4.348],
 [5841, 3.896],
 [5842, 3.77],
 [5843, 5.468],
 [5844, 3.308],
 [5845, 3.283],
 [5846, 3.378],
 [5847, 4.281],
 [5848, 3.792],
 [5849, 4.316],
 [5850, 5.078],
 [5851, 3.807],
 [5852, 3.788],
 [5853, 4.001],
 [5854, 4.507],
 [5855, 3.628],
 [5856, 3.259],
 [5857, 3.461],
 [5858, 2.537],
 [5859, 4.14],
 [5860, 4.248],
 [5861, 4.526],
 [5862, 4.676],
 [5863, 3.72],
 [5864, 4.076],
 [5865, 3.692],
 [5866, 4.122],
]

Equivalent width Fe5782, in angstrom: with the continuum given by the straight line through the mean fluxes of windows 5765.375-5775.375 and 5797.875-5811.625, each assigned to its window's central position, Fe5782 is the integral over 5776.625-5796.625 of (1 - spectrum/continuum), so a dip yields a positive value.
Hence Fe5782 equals 1.3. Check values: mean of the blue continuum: 4.15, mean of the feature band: 3.72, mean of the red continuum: 3.81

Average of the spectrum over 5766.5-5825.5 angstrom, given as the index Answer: 3.89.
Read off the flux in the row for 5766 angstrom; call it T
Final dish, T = 4.305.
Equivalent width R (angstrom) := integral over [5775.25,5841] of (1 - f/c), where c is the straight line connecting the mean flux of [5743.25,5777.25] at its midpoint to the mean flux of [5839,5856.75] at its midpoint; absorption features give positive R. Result 0.2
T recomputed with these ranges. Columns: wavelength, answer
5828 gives 3.263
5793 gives 5.069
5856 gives 3.259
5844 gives 3.308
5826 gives 4.9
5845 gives 3.283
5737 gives 4.069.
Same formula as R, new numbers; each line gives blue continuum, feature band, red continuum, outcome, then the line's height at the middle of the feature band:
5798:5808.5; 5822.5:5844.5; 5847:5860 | -2.65 angstrom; 3.85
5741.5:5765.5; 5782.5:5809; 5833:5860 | 0.87 angstrom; 3.91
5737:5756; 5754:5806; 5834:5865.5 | 0.05 angstrom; 3.84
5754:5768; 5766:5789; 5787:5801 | 0.74 angstrom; 3.92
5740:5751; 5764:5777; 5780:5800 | -0.87 angstrom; 3.82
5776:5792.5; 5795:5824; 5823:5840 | 0.99 angstrom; 4.01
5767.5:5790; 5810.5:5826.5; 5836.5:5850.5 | -0.62 angstrom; 4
